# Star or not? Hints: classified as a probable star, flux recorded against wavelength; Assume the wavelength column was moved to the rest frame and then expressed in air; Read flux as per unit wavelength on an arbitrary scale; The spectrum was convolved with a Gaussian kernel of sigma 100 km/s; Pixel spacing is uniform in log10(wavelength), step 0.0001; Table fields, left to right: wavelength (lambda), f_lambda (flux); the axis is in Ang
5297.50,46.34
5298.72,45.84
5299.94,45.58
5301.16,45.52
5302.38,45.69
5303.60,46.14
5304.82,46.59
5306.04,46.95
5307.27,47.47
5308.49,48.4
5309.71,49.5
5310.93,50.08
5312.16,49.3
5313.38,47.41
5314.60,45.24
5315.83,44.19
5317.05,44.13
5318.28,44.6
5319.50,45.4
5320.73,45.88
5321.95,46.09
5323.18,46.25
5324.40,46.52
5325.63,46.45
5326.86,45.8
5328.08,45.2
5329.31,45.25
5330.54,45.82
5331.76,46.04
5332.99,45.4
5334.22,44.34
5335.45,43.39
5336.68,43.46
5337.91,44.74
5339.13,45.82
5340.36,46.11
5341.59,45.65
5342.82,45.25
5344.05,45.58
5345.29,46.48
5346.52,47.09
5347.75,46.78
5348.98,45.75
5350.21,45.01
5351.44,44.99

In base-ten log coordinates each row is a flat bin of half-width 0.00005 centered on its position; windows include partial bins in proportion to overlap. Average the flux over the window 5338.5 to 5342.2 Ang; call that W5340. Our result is 46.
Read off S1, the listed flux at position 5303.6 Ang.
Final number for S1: 46.14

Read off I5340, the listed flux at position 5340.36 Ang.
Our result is 46.11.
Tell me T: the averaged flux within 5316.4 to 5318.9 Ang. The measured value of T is 44.4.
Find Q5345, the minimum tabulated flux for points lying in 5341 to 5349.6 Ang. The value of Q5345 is 45.25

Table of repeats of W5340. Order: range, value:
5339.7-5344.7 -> 45.6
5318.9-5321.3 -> 45.5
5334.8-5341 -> 44.7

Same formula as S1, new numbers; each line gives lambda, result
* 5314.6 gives 45.24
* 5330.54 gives 45.82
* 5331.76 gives 46.04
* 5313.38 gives 47.41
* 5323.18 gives 46.25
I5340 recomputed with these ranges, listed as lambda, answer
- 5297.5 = 46.34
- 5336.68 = 43.46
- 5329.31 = 45.25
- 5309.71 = 49.5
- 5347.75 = 46.78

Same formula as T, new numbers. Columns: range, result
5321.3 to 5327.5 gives 46.3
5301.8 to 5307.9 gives 46.6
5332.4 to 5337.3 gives 44.1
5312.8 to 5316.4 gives 45.6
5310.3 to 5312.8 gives 49.6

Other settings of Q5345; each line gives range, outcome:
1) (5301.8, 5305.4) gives 45.69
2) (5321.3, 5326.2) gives 46.09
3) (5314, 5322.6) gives 44.13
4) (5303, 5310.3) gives 46.14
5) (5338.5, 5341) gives 45.82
